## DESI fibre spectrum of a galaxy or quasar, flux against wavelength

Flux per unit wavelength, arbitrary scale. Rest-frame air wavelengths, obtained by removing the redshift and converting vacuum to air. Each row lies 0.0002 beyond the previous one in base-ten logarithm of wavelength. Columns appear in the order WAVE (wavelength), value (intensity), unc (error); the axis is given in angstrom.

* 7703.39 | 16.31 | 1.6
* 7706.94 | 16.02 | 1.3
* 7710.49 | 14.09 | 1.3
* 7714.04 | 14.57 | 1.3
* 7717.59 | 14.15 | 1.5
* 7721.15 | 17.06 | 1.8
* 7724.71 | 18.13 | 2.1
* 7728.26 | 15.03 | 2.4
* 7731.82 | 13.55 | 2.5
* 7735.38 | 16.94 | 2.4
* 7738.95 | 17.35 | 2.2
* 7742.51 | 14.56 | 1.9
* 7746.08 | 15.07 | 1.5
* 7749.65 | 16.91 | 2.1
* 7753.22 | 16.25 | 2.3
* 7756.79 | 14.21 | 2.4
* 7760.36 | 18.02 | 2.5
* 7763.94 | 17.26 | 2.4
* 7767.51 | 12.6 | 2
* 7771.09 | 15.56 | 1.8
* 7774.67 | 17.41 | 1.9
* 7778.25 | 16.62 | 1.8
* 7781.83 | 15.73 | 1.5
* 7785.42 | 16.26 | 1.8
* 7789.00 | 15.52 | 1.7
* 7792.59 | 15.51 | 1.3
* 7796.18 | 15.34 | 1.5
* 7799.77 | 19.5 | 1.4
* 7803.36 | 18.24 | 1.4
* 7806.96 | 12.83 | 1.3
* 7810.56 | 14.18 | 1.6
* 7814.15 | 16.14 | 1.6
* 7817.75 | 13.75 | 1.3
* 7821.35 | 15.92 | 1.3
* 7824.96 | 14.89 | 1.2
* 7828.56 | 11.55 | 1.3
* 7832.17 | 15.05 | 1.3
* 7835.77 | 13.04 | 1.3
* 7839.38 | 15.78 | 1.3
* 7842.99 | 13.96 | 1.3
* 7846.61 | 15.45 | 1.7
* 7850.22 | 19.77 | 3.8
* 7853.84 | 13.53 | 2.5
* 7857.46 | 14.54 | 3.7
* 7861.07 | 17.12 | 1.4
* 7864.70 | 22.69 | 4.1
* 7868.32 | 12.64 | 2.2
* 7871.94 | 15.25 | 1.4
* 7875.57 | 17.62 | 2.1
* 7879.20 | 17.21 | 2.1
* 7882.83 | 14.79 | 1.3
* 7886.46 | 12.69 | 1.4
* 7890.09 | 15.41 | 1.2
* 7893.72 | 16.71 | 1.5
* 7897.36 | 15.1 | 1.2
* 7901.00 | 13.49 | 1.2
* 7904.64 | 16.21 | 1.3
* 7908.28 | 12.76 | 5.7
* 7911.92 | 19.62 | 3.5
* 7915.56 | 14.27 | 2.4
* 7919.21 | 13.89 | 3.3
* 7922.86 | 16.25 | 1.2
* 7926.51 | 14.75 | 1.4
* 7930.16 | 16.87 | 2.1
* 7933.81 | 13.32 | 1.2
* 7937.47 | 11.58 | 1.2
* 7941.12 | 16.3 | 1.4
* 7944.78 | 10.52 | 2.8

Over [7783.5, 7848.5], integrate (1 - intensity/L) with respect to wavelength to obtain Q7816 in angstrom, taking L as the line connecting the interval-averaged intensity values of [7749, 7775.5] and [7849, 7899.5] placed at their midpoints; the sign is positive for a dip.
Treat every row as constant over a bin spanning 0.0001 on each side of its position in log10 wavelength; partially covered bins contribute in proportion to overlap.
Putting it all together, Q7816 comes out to 3.3 angstrom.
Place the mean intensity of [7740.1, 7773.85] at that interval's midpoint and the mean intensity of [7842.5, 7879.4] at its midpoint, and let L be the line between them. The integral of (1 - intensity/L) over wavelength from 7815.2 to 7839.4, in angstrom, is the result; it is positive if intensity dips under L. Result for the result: 2.9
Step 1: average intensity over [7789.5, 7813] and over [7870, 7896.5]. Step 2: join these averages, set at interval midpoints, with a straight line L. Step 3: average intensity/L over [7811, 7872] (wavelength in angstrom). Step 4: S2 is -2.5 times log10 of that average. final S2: 0.03 mag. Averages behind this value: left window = 15.9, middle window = 15.3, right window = 15.6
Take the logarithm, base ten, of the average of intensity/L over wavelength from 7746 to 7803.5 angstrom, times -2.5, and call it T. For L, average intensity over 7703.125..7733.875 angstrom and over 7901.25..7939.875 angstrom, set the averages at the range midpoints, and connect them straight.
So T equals -0.07 mag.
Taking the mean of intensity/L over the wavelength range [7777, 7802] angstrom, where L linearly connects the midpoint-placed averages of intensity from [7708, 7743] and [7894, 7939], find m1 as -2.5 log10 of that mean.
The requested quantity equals -0.070 mag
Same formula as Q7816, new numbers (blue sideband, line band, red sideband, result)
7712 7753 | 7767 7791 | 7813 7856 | -0.7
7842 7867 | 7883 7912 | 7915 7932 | 1.6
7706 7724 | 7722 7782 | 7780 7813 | -1.5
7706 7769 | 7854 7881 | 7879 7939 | -2.5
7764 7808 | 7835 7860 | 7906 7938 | 0.4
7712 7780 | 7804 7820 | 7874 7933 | 1.1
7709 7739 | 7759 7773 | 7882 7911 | -0.4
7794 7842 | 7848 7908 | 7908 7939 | -3.3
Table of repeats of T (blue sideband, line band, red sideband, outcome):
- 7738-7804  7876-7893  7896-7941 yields -0.01 mag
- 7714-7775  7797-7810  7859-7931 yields -0.05 mag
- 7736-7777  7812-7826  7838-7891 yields 0.05 mag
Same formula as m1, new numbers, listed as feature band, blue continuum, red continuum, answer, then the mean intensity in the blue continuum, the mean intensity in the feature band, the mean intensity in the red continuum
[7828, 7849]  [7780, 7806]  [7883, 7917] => 0.10 mag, 16.5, 14.5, 15.1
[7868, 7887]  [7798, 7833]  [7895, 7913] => -0.01 mag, 15.2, 15.4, 15.3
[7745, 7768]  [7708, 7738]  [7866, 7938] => -0.04 mag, 15.5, 16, 15.1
